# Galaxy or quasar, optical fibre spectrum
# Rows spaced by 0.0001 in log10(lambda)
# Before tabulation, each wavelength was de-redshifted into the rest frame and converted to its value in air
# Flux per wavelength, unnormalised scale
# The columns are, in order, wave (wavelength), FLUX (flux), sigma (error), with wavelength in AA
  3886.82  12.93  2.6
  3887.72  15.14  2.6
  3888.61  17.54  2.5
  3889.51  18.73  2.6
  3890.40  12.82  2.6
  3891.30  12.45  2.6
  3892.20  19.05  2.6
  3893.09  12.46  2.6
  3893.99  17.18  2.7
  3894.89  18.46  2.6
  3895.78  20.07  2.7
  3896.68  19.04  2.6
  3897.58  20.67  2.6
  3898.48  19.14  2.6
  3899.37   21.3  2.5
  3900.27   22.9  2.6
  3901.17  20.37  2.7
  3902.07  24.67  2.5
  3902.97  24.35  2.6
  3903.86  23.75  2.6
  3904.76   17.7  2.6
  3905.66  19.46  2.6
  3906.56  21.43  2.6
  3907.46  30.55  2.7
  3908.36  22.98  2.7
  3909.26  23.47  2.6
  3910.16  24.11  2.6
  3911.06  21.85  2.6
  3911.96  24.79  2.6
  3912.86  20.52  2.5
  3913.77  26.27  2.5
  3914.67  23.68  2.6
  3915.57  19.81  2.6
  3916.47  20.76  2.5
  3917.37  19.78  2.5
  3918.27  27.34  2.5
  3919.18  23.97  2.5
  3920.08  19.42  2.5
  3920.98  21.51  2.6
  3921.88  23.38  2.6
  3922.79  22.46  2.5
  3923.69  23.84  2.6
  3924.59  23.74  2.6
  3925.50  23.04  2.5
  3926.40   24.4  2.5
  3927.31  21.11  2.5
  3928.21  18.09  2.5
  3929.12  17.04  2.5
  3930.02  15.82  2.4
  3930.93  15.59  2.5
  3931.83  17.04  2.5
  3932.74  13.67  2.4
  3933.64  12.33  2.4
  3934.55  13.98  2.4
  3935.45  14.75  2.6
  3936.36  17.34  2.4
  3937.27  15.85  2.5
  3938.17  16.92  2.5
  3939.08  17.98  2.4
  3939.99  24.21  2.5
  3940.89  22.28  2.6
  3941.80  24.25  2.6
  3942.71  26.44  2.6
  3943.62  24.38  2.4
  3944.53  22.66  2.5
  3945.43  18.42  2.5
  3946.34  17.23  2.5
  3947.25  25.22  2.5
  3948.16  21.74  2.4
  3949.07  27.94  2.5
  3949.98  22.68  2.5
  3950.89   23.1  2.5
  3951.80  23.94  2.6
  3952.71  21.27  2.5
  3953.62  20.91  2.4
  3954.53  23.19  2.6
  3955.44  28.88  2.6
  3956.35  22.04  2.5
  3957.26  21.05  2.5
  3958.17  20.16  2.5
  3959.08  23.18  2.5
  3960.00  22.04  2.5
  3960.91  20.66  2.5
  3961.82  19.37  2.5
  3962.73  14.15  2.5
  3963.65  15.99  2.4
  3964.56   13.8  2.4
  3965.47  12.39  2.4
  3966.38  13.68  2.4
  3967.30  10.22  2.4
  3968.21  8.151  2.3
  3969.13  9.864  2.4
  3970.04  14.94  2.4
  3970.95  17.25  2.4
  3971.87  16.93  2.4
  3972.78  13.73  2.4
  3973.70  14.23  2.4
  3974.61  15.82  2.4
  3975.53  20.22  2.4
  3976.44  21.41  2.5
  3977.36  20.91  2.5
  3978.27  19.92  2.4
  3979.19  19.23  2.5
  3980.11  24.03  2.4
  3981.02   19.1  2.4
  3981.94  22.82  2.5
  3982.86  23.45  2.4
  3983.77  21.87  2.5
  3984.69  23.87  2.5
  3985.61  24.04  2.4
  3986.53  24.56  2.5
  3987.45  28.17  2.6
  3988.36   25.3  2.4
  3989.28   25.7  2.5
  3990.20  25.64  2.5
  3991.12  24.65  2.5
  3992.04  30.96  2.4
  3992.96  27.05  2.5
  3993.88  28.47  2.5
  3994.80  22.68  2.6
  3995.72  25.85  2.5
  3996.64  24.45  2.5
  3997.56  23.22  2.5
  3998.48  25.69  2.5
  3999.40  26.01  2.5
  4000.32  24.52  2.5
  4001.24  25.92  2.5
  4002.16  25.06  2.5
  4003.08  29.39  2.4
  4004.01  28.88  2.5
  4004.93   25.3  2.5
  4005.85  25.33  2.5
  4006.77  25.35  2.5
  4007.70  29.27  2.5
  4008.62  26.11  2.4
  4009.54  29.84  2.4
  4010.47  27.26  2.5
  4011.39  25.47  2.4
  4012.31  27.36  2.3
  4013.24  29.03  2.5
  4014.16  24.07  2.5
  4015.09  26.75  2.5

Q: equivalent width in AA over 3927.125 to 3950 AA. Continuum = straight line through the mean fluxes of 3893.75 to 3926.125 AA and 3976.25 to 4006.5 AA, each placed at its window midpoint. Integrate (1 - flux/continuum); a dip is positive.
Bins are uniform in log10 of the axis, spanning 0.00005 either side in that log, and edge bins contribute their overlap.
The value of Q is 3.7 AA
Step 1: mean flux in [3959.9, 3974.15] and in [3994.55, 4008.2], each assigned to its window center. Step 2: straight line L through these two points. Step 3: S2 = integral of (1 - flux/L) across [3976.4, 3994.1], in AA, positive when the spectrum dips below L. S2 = -2.9 AA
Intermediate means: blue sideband 14.7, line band 24.1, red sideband 25.8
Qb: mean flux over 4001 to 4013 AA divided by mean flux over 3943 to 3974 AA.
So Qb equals 1.42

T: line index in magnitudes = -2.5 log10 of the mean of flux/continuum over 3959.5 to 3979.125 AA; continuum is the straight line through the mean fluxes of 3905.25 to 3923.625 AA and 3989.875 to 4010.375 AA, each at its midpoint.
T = 0.49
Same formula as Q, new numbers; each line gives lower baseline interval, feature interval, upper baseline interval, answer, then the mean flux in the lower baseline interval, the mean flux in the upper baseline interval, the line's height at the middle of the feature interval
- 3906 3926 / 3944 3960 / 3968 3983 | -2.15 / 23.1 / 17.8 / 19.9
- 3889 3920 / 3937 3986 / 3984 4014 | 8.68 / 21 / 26.2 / 24.2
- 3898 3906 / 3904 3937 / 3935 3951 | 1.05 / 21.6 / 21.3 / 21.4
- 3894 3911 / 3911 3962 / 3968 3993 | 0.58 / 21.8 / 20.9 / 21.4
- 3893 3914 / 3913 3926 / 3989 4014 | -0.17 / 21.7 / 26.4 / 22.4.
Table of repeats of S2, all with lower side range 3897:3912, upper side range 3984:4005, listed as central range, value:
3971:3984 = 3.0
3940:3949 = 0.4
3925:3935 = 2.5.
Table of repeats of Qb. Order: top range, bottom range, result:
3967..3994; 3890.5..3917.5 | 0.99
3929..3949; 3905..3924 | 0.83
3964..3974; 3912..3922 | 0.59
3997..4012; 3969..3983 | 1.43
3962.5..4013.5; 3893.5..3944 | 1.06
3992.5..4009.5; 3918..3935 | 1.32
